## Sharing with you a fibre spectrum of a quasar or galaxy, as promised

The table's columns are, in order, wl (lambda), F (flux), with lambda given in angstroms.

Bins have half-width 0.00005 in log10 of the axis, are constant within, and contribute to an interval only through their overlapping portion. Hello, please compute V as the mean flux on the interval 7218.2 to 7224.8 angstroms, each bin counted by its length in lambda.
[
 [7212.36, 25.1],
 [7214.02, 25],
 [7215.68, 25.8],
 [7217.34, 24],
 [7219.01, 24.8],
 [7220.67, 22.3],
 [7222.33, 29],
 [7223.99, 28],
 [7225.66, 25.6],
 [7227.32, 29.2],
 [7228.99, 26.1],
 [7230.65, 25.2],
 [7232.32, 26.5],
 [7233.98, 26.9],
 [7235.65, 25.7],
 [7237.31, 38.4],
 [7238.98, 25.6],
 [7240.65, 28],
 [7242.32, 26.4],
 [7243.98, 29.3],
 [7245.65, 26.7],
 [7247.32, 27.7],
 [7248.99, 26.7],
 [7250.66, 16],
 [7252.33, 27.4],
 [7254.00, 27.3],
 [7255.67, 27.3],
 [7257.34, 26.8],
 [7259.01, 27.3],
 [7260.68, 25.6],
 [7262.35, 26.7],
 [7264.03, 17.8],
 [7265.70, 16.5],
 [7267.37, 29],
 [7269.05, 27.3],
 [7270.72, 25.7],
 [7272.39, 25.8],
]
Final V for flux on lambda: 26.1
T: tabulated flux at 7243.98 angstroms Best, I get 29.3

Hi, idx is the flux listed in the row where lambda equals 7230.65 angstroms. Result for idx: 25.2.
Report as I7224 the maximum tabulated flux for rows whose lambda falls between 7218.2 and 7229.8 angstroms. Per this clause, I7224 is 29.2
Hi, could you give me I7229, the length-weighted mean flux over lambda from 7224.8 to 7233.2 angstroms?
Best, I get 26.5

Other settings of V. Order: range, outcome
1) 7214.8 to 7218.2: 24.9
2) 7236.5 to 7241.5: 30.6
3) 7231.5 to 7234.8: 26.7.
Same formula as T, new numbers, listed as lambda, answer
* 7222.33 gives 29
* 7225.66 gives 25.6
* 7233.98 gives 26.9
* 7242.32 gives 26.4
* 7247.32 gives 27.7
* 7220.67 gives 22.3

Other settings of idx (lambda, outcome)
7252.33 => 27.4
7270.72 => 25.7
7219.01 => 24.8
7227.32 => 29.2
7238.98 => 25.6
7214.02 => 25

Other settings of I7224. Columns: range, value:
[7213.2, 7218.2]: 25.8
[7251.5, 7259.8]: 27.4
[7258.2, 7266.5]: 27.3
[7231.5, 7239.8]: 38.4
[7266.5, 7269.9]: 29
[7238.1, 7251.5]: 29.3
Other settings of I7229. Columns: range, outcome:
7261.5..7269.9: 23.5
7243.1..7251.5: 25.3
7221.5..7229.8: 27.6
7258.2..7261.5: 26.5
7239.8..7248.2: 27.6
